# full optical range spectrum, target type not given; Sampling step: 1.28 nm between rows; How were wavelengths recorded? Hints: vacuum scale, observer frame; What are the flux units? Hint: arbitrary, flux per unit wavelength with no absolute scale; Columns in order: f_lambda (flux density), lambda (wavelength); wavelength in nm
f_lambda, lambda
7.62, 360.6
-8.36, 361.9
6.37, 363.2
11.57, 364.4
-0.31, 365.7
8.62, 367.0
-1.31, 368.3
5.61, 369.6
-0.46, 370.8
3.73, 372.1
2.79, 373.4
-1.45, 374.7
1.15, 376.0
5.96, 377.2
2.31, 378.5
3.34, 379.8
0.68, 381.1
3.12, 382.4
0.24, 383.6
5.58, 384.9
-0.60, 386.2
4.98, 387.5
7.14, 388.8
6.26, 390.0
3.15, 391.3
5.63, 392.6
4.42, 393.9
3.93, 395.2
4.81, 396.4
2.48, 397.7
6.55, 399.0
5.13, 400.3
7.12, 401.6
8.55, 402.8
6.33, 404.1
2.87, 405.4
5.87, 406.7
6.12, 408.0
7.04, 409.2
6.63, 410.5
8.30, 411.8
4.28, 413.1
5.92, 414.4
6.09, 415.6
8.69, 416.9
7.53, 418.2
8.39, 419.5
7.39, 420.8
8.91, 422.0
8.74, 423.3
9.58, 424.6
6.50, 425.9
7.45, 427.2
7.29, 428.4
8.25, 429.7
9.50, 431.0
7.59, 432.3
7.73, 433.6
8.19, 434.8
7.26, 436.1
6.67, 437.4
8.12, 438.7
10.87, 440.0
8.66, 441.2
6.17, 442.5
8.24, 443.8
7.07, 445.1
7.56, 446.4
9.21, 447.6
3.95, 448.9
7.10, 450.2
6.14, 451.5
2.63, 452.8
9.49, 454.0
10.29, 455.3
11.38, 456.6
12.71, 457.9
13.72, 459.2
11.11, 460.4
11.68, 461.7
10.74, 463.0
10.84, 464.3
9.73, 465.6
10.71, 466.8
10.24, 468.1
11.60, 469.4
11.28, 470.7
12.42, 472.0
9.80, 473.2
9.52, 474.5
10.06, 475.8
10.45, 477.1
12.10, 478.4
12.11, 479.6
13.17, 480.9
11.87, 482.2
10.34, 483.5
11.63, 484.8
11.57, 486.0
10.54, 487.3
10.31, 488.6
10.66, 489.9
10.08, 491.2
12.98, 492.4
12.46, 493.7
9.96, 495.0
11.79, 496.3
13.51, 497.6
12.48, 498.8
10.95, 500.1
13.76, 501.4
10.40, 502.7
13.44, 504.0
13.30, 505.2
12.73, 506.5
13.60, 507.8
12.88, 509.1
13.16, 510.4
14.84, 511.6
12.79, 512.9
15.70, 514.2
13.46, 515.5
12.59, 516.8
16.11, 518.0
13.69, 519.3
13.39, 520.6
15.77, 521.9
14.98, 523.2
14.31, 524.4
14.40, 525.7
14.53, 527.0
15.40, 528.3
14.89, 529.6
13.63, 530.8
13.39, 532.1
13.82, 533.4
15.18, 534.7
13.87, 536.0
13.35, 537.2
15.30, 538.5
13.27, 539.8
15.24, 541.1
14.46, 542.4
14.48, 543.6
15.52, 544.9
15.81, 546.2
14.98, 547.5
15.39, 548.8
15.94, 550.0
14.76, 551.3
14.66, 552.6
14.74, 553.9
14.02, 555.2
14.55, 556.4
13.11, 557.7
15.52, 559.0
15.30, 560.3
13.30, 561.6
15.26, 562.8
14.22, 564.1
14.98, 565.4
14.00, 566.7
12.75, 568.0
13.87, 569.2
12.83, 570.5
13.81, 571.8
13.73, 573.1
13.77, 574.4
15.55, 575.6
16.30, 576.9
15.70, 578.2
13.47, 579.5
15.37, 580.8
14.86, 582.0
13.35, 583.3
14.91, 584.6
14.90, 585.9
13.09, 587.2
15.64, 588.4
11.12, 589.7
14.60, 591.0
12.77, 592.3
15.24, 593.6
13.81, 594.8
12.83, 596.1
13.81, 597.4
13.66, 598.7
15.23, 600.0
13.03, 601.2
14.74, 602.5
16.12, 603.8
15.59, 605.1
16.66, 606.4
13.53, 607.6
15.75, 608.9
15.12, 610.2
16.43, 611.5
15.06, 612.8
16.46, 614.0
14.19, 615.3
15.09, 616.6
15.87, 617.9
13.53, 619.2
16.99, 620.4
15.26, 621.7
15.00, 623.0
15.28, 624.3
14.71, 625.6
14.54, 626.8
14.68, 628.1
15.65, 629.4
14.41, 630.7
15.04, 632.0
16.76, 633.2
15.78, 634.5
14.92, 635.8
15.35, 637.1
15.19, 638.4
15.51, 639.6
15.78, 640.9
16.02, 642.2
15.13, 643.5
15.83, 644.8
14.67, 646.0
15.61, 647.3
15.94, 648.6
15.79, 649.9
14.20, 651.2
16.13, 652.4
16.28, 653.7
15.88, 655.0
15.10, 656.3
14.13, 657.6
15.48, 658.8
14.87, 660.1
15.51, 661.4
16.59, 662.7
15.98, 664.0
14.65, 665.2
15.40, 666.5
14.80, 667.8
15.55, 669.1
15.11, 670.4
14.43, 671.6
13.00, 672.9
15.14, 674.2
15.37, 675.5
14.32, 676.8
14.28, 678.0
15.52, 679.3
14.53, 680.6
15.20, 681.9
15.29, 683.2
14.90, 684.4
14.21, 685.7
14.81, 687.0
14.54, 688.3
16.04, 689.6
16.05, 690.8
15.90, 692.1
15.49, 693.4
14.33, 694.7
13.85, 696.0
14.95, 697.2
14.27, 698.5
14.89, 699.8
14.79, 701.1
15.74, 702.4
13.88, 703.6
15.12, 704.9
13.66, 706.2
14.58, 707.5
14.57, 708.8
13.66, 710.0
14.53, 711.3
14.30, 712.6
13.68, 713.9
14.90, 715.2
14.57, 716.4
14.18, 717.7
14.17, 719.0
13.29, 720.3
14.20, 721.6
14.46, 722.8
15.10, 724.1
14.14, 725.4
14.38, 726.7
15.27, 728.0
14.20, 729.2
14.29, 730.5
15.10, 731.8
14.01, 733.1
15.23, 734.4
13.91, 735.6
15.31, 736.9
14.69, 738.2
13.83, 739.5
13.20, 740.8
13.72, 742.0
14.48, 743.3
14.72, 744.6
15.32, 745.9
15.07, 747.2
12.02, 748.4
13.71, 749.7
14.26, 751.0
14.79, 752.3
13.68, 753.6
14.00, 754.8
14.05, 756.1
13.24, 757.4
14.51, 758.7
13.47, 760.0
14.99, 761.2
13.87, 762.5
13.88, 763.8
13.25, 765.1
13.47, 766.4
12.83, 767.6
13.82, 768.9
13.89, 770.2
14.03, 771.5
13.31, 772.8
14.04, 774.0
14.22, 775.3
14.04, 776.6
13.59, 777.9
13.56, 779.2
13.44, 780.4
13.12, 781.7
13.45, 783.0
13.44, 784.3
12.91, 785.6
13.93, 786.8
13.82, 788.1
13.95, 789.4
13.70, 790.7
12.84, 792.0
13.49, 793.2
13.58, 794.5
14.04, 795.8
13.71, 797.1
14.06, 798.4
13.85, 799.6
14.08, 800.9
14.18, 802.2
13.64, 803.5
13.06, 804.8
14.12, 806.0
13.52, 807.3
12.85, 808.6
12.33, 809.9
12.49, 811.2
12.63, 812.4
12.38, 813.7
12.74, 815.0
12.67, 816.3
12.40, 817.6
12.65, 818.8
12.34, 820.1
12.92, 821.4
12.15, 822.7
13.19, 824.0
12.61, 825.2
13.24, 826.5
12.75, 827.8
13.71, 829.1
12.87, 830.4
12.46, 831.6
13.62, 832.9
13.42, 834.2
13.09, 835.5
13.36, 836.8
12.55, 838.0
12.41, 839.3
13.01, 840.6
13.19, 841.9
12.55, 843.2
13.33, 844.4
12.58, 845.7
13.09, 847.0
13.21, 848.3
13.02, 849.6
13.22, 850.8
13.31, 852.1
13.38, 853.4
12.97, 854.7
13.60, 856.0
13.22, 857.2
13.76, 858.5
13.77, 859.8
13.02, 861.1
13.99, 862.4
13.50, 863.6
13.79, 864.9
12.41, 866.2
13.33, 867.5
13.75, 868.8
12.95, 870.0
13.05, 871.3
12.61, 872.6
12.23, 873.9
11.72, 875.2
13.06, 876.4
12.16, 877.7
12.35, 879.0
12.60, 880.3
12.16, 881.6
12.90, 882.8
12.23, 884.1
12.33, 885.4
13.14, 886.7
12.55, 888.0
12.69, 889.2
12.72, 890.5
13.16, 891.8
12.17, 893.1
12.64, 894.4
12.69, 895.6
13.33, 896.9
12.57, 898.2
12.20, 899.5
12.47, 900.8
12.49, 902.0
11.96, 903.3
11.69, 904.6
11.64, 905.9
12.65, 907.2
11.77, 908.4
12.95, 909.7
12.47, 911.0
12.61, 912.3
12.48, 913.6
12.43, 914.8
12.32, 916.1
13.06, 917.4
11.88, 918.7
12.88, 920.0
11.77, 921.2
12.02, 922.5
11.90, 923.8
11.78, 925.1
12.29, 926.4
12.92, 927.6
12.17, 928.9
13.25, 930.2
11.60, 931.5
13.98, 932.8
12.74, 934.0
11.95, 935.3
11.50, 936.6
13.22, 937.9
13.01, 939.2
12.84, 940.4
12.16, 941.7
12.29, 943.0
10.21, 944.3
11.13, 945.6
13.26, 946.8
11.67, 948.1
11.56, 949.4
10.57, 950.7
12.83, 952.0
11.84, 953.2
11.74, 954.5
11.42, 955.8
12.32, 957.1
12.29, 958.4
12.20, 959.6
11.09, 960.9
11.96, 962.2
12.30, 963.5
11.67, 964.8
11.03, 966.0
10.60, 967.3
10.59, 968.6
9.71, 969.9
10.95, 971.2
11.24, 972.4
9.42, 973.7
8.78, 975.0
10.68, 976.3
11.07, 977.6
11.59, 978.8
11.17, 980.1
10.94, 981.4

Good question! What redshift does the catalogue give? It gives 0.14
